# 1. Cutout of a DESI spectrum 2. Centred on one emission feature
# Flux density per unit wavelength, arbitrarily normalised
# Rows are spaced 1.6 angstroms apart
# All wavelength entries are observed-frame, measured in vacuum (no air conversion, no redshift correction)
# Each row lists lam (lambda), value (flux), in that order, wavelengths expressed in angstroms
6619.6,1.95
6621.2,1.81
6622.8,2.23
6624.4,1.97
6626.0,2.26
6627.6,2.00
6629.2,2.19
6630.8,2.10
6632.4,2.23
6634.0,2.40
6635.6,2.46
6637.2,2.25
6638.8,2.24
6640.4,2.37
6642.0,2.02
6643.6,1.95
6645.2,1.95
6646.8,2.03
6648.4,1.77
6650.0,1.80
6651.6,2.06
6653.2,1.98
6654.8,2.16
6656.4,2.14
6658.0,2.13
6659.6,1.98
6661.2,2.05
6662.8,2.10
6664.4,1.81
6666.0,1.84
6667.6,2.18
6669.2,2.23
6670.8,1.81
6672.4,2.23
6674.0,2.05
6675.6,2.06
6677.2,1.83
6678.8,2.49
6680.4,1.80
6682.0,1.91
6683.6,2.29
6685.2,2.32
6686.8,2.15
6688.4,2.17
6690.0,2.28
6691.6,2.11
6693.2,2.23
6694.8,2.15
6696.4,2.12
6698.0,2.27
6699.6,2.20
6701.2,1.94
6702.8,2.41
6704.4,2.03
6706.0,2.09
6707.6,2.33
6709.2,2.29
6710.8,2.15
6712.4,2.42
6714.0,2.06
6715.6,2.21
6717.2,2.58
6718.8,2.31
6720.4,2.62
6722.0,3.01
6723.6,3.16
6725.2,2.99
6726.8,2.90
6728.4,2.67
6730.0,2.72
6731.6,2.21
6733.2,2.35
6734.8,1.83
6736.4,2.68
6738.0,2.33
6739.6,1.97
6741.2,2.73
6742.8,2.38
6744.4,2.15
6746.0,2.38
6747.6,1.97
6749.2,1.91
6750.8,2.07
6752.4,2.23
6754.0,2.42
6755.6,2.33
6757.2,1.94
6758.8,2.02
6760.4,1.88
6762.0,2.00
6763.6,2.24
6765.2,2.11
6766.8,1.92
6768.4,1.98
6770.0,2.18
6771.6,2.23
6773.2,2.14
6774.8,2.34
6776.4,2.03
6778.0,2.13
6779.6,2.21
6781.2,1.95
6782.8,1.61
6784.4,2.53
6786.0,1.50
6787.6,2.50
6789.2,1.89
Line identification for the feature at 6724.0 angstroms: H-gamma 4340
